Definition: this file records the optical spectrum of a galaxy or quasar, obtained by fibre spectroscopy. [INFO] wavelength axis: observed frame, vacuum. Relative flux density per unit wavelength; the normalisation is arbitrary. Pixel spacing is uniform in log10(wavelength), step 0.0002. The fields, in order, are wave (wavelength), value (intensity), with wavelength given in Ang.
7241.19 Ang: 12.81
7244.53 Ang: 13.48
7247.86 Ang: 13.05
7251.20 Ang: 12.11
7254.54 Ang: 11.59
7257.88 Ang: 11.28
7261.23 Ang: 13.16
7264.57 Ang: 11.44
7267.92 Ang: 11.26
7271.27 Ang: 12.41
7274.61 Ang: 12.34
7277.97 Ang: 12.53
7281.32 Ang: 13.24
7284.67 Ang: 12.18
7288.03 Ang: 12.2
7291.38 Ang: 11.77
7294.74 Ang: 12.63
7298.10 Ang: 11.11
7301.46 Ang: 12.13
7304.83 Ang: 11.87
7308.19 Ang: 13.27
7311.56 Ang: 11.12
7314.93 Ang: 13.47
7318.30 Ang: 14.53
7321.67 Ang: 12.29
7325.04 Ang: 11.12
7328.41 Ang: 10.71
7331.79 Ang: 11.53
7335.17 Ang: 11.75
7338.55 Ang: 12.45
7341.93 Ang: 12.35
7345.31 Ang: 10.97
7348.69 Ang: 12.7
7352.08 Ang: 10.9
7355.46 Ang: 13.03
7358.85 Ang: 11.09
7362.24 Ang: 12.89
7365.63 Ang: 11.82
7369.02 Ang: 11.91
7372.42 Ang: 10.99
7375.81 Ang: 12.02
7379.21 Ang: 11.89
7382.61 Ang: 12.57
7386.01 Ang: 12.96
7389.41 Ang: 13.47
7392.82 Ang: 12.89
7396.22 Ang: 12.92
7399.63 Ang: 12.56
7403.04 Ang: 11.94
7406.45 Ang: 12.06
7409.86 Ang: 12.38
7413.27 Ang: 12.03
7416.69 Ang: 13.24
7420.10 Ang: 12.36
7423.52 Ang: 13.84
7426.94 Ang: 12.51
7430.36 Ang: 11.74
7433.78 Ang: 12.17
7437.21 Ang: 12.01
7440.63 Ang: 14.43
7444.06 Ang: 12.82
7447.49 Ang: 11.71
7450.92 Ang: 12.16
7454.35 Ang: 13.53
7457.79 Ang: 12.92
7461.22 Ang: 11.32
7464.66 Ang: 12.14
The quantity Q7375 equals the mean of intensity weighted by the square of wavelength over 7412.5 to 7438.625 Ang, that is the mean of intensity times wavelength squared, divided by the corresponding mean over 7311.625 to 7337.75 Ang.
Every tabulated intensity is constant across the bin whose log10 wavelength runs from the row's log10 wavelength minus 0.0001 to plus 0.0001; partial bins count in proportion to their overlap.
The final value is 1.06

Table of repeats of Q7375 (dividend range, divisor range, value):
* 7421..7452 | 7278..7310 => 1.07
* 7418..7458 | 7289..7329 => 1.08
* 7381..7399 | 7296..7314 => 1.11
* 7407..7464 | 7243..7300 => 1.07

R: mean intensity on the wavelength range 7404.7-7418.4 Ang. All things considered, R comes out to 12.4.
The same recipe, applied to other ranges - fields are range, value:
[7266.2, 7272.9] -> 11.8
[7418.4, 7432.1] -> 12.6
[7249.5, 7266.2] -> 11.9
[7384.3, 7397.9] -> 13.1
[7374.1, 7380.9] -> 12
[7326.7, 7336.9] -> 11.3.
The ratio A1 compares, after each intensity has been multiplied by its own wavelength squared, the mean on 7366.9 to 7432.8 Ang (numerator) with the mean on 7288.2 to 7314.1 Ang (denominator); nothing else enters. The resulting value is 1.1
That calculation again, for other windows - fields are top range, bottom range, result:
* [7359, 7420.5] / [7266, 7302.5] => 1.05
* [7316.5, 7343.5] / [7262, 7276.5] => 1.03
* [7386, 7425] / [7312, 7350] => 1.07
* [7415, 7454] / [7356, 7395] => 1.05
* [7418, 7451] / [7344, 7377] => 1.09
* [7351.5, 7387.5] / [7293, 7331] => 1.00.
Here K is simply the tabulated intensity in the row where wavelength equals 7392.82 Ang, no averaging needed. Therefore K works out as 12.89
